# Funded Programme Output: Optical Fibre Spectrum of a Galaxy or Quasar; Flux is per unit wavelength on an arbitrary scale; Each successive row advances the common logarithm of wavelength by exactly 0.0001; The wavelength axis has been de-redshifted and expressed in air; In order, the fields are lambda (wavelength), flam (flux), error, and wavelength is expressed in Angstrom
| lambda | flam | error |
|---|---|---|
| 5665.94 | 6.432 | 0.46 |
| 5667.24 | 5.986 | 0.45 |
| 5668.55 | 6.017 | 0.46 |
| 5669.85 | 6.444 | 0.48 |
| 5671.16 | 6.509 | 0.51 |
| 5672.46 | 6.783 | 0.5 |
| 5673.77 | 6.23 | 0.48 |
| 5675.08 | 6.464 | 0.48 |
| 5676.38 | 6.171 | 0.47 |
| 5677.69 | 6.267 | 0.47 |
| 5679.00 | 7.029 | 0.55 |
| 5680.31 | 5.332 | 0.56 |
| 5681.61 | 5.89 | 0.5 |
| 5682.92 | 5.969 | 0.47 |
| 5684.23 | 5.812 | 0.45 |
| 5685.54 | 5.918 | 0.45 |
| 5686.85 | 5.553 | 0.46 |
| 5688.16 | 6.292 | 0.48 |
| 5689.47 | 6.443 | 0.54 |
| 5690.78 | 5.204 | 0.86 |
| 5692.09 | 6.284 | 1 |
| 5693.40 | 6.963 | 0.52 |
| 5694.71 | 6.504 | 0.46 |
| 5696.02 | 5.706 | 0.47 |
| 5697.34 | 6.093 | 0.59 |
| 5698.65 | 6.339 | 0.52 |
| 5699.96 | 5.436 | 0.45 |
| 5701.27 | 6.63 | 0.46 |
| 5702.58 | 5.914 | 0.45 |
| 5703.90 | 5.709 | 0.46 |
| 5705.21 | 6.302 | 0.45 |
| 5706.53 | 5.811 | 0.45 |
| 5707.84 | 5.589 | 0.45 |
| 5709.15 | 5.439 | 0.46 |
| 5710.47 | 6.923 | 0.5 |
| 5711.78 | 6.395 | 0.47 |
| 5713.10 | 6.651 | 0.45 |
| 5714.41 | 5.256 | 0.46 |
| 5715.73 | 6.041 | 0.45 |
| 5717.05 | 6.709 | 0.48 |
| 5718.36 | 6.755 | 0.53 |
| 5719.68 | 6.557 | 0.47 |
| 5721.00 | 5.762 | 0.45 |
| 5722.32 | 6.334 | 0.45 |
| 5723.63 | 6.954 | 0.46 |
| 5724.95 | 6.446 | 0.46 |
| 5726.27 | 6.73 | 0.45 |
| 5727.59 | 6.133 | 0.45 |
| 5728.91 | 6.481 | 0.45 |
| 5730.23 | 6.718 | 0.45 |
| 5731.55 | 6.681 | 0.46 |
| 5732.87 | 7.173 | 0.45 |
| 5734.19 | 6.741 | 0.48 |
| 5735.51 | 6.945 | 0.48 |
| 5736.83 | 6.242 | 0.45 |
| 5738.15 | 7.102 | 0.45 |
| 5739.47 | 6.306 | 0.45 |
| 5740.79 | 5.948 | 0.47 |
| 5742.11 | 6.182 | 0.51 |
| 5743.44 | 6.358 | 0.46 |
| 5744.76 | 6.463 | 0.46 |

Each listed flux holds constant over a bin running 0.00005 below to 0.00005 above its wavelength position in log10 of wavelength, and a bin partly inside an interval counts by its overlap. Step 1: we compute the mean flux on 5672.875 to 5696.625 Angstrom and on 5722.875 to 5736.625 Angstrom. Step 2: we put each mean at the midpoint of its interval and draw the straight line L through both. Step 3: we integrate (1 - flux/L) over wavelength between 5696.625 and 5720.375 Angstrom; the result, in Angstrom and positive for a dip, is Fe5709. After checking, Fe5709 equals 1.0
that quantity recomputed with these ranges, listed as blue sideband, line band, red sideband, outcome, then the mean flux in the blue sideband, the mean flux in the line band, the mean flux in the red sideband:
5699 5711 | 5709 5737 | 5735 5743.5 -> -1.2 Angstrom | 5.97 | 6.48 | 6.44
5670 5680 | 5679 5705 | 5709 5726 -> 1.5 Angstrom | 6.45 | 6.03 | 6.36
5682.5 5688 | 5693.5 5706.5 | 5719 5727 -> 0.0 Angstrom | 5.85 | 6.09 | 6.46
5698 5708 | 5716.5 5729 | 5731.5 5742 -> -0.3 Angstrom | 5.99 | 6.48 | 6.62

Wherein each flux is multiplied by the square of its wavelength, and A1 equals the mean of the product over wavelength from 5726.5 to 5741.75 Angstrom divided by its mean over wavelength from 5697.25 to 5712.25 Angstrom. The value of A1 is 1.10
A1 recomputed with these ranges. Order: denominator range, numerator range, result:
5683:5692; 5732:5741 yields 1.15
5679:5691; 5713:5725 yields 1.08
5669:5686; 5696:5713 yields 0.98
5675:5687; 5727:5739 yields 1.13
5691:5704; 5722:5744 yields 1.08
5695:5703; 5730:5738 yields 1.13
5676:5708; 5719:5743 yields 1.09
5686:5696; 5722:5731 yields 1.08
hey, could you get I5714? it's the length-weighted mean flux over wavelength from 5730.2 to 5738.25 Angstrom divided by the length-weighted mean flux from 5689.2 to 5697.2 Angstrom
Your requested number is 1.1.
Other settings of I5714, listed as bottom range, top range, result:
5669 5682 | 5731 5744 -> 1.04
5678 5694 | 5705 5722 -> 1.02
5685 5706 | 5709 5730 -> 1.05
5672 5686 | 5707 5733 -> 1.03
